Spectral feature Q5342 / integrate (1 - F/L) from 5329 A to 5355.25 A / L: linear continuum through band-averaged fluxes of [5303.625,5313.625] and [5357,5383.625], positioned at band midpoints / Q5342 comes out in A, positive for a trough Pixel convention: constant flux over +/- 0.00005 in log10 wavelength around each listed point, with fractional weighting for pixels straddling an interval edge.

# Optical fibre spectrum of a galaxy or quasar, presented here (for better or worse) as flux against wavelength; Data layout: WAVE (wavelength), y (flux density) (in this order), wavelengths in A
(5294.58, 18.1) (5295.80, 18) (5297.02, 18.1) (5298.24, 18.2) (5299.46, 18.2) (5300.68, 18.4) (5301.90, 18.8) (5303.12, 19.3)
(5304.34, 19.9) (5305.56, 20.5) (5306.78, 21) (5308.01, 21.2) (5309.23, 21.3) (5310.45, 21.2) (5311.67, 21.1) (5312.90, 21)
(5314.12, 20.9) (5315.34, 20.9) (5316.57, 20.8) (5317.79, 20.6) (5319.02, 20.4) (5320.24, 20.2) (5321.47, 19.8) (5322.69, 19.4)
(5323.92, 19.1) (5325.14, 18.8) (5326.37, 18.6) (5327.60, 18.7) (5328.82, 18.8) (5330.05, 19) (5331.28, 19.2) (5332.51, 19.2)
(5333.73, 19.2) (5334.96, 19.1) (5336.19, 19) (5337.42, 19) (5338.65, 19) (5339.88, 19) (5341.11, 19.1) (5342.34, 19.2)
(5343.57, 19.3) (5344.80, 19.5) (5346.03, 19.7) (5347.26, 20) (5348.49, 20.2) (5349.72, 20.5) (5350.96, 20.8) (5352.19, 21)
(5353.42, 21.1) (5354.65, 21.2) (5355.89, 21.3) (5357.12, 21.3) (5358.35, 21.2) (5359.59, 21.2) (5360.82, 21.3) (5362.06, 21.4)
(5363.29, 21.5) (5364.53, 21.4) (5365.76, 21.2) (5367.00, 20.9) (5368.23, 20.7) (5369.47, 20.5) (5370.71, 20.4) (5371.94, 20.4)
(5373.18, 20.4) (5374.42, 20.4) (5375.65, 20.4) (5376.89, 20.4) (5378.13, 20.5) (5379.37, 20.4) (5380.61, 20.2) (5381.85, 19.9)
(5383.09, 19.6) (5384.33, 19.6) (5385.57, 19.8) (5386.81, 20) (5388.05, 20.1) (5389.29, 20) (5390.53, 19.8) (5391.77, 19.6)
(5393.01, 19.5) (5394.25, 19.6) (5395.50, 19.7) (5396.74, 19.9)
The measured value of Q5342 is 1.4 A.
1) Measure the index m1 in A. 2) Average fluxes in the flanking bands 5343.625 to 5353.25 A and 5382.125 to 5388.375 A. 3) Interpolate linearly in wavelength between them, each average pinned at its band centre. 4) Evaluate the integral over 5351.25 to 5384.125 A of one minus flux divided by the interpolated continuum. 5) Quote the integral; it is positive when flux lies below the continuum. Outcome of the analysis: -1.2 A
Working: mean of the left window 20.2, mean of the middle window 20.8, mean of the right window 19.8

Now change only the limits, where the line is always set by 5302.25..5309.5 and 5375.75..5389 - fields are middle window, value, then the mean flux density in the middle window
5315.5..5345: 1.4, 19.4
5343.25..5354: 0.0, 20.3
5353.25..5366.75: -0.7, 21.3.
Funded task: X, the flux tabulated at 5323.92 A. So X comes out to 19.1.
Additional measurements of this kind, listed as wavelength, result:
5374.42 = 20.4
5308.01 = 21.2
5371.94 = 20.4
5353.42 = 21.1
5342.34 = 19.2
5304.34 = 19.9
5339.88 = 19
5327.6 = 18.7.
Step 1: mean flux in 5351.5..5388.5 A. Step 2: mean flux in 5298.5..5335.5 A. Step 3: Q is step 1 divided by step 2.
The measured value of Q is 1.04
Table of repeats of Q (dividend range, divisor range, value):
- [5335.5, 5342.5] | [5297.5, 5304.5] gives 1.02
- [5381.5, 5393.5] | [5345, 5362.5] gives 0.95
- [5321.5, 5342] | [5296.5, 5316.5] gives 0.95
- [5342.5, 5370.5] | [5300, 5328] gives 1.03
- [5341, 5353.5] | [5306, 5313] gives 0.95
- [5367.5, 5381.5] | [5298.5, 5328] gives 1.02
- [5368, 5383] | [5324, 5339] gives 1.07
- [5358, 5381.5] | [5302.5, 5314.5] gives 1.00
